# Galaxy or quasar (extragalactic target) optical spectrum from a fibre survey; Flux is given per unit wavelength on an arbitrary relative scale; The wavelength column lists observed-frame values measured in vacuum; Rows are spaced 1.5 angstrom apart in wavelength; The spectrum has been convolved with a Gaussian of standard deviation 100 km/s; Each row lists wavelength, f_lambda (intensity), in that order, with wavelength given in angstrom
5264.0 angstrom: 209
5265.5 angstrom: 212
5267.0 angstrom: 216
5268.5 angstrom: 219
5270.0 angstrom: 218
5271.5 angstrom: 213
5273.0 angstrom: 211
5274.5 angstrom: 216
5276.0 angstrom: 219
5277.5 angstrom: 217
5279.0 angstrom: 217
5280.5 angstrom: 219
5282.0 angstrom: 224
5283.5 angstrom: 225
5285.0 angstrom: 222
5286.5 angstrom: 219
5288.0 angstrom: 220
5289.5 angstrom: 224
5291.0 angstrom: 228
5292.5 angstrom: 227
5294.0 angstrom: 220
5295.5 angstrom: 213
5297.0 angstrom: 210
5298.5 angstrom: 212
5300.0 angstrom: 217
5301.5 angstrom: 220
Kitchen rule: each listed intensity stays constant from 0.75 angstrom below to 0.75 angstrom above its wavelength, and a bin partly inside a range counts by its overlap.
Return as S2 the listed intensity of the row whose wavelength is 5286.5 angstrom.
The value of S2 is 219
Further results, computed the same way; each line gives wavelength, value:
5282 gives 224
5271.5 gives 213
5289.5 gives 224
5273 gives 211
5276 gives 219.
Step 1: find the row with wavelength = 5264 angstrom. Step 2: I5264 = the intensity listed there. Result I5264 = 209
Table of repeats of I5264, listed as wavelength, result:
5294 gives 220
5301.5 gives 220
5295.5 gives 213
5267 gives 216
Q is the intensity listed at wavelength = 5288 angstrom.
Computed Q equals 220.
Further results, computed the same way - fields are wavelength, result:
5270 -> 218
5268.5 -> 219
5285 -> 222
